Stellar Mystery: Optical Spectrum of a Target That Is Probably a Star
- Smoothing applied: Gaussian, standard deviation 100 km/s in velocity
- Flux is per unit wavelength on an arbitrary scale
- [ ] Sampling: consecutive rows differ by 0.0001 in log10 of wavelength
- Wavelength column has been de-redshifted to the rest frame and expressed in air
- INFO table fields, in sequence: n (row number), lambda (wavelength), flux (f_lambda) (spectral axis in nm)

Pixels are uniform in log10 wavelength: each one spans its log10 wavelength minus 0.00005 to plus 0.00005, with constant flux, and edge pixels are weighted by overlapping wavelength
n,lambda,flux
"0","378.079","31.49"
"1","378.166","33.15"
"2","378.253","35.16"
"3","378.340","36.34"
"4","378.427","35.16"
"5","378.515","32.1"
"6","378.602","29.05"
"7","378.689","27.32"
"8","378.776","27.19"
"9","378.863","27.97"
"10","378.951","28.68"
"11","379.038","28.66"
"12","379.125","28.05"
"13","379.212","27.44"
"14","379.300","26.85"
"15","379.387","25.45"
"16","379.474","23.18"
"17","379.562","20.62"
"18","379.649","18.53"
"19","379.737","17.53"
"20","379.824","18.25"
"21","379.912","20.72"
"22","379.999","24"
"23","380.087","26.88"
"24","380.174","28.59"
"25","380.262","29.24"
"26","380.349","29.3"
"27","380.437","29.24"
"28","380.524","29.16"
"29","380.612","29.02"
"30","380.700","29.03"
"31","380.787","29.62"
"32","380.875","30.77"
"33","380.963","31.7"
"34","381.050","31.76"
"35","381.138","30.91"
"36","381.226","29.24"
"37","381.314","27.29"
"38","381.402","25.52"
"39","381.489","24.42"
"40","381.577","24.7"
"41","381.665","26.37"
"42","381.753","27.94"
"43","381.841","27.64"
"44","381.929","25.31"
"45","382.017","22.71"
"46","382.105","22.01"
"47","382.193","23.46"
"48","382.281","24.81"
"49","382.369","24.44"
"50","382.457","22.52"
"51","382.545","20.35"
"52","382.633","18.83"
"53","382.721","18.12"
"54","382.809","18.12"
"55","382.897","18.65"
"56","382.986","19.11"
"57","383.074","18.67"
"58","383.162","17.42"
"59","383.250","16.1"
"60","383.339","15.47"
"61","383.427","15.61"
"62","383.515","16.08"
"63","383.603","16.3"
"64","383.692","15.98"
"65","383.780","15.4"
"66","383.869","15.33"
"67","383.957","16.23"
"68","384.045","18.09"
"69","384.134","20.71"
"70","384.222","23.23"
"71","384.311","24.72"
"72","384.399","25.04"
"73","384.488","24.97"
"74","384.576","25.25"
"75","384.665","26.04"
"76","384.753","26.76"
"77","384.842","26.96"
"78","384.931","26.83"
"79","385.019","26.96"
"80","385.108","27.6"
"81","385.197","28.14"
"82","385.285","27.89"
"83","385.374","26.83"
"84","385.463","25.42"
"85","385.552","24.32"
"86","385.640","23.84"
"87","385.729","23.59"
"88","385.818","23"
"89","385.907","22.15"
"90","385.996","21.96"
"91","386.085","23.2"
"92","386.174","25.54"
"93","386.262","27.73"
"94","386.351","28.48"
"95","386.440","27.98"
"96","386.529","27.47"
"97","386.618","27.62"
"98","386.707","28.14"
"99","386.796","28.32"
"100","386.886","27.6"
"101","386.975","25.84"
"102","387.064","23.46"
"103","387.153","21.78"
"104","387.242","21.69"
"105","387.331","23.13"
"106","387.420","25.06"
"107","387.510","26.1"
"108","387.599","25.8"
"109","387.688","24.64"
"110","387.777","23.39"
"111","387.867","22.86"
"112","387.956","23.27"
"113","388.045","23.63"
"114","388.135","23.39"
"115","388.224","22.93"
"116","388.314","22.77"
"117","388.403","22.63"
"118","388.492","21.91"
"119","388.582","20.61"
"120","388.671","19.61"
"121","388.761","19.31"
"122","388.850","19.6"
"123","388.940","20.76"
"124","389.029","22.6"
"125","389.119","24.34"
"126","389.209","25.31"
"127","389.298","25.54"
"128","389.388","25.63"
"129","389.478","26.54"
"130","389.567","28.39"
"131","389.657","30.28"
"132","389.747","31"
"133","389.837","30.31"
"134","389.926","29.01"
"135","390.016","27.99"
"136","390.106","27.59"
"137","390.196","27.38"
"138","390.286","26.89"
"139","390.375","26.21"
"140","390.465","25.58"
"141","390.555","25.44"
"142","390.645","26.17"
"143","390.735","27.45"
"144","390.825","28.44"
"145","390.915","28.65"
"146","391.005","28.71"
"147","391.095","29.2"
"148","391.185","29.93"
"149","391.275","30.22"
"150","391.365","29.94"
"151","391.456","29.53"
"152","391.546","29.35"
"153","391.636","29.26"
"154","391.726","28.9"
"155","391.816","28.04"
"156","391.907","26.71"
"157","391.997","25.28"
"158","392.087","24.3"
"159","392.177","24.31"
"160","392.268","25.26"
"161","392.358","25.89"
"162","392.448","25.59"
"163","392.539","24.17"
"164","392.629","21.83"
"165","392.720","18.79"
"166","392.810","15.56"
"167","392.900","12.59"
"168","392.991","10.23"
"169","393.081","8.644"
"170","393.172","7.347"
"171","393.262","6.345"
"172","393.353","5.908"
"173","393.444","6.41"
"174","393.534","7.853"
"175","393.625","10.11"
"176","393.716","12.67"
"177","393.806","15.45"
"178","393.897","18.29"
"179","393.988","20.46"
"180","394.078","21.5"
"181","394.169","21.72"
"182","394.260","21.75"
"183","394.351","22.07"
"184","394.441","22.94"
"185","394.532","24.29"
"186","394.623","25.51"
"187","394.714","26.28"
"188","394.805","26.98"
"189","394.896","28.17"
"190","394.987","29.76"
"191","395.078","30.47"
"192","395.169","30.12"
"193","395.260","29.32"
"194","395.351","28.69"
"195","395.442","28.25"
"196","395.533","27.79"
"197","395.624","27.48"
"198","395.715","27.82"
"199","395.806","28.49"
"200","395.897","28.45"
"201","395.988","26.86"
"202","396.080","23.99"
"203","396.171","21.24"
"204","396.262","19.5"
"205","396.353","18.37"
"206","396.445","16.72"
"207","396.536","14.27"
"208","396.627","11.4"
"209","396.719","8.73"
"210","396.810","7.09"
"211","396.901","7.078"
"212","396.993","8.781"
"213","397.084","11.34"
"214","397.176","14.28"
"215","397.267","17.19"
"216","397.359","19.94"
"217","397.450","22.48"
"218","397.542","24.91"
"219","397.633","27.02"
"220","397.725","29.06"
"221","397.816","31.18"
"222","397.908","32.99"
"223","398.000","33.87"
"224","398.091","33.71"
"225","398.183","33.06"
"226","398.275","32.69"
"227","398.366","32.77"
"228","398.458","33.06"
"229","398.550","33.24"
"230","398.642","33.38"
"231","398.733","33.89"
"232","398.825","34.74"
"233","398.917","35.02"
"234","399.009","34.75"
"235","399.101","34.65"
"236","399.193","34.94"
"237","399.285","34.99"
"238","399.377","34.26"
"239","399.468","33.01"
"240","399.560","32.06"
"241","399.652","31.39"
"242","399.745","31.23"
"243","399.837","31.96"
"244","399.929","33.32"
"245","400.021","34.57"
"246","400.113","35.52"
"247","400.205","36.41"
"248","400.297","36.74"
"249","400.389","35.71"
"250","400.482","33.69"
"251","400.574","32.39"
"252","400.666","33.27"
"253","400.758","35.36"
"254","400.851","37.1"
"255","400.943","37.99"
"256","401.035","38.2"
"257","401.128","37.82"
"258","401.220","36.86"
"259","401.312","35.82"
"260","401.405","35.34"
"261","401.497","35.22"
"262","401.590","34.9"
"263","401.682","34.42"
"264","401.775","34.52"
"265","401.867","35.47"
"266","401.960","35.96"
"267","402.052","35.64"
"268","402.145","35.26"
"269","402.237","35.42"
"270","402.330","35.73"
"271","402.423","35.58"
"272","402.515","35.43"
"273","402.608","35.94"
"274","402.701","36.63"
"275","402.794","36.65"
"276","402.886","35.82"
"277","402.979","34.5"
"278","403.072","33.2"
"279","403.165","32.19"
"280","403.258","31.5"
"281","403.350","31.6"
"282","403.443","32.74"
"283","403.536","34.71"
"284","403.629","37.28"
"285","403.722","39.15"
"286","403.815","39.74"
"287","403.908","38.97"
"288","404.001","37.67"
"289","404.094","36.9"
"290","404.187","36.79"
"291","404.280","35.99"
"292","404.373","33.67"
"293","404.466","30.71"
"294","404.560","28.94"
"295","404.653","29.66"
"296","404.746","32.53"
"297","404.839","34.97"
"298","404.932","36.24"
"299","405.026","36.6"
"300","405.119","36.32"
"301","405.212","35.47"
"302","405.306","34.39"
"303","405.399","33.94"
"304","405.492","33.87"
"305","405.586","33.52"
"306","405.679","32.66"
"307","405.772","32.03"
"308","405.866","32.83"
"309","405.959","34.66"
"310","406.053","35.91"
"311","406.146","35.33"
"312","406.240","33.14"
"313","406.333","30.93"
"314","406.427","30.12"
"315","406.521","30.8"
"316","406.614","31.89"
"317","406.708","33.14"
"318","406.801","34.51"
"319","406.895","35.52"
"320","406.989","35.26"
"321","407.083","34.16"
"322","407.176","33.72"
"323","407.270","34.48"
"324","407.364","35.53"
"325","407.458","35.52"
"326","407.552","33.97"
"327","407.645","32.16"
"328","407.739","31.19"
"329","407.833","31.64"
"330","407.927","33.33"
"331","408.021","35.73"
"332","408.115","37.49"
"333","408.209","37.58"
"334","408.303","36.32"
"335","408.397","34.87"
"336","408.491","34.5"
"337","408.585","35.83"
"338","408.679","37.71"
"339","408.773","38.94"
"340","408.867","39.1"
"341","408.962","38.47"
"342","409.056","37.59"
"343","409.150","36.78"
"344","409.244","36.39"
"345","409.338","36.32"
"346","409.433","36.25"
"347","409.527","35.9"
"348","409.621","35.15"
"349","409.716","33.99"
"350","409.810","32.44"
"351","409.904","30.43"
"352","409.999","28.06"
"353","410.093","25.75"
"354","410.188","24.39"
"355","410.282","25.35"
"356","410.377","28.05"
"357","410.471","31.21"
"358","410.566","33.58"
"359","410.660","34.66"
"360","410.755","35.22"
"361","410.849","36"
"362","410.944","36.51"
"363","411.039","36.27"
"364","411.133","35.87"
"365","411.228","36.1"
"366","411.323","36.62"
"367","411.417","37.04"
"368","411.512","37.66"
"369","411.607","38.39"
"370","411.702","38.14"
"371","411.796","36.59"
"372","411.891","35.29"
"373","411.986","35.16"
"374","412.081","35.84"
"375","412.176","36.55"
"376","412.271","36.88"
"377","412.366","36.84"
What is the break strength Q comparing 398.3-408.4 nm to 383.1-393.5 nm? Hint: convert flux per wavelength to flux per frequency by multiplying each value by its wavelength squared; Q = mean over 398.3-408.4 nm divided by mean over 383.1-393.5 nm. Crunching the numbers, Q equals 1.58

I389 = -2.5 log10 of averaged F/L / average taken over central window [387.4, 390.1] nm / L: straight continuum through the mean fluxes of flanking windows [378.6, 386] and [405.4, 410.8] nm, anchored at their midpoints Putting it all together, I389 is 0.08 mag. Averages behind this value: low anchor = 24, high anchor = 33.8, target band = 24.5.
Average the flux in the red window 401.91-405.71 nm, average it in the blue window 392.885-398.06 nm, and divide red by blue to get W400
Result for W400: 1.72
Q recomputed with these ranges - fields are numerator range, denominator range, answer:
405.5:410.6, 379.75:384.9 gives 1.64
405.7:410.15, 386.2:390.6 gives 1.50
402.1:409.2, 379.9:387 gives 1.60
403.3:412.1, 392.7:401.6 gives 1.40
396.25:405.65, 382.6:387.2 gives 1.51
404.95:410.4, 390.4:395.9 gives 1.58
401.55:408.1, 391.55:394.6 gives 1.92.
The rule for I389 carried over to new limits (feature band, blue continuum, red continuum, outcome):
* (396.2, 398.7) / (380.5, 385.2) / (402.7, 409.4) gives 0.33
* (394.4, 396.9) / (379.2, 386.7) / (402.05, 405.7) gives 0.29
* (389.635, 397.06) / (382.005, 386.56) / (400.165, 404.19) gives 0.27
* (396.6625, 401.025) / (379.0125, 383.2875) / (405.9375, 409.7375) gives 0.07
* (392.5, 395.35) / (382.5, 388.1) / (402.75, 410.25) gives 0.41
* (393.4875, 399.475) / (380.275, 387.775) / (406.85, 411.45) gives 0.19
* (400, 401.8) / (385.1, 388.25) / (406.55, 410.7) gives -0.16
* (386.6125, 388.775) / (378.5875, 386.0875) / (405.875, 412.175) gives 0.10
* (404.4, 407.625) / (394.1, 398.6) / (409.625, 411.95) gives -0.11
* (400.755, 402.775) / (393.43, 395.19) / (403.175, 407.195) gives -0.19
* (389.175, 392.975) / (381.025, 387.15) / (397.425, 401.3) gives 0.07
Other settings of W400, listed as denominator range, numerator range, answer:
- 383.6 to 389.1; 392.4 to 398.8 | 0.92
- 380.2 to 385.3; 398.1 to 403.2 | 1.46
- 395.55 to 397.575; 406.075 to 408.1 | 1.81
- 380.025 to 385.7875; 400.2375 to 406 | 1.46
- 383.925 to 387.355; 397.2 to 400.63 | 1.28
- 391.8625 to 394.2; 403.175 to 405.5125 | 2.04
